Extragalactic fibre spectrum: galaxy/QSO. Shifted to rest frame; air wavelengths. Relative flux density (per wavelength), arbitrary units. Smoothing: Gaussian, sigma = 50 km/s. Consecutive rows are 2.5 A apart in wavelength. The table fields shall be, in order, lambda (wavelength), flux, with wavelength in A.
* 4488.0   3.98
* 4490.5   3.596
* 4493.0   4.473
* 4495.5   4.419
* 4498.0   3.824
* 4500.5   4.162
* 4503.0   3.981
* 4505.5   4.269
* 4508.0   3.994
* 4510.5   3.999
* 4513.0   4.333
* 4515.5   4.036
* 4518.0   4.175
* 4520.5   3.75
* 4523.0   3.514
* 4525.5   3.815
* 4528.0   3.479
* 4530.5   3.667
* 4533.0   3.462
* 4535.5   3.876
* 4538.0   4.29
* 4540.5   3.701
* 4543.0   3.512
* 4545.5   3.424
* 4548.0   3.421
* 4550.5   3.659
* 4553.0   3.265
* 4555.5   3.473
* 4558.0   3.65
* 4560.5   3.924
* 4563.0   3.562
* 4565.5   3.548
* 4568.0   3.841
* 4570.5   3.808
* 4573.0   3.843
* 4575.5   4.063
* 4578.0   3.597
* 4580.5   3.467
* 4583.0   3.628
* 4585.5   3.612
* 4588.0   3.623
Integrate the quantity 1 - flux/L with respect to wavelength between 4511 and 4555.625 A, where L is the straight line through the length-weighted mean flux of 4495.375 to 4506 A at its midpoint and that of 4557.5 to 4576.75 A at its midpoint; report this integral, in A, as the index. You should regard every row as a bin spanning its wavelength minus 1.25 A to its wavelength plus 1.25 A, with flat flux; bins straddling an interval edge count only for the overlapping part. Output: 2.47 A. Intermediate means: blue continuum 4.09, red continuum 3.78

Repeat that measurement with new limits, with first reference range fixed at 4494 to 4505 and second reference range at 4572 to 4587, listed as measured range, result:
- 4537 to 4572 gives 1.7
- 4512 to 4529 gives 0.6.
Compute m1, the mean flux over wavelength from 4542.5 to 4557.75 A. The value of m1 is 3.47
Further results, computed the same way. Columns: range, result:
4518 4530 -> 3.7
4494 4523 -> 4.06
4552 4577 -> 3.7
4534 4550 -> 3.7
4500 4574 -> 3.78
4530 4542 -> 3.8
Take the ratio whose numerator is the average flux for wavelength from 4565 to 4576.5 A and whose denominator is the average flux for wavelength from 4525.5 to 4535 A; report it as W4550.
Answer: 1.1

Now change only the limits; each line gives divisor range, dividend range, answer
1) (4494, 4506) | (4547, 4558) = 0.84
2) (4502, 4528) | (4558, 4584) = 0.94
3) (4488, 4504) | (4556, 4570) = 0.91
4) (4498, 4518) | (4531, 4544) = 0.92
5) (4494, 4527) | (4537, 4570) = 0.90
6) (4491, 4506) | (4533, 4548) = 0.89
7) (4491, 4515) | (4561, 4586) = 0.90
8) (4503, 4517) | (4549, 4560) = 0.86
